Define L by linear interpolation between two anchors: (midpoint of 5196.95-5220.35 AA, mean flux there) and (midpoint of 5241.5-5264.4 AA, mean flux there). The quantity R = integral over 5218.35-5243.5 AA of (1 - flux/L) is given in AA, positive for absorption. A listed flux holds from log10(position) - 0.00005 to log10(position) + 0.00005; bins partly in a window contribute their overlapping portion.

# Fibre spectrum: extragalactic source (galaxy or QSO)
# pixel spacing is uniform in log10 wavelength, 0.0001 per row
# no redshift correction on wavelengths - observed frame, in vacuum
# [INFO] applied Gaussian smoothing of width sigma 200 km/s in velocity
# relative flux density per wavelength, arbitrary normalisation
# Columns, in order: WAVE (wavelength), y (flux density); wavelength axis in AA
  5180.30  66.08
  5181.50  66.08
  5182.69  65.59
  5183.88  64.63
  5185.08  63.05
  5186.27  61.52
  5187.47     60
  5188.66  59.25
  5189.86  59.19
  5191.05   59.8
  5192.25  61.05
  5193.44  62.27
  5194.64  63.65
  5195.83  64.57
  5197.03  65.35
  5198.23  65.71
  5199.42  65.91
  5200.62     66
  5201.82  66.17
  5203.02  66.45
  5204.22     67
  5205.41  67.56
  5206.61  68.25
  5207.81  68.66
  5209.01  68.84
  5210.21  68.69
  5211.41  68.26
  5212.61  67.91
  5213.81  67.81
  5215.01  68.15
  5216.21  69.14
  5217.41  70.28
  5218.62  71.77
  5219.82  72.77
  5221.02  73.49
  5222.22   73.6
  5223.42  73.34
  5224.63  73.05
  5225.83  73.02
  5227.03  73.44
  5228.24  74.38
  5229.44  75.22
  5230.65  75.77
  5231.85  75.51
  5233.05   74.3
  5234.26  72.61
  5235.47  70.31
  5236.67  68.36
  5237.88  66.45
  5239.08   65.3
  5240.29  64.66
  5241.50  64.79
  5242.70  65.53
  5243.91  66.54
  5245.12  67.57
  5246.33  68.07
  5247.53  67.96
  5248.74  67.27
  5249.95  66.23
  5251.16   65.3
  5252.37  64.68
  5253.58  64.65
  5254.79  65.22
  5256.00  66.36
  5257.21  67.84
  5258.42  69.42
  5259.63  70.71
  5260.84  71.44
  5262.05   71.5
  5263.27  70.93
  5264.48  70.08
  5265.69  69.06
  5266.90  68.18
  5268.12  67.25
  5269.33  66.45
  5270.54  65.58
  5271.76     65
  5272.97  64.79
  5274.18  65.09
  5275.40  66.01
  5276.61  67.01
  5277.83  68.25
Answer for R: -1.27 AA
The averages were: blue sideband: 68.1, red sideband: 67.6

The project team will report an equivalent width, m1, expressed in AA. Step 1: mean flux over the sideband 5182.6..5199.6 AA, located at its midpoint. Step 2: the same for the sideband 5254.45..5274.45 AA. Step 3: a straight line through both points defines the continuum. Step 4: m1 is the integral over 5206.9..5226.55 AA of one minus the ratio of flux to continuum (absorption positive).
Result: -1.8 AA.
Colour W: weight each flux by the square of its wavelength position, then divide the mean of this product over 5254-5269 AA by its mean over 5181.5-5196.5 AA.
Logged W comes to 1.14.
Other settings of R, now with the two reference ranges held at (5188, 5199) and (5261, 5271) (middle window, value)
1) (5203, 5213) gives -0.7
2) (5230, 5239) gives -0.8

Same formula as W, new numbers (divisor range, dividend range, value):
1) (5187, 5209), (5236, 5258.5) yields 1.05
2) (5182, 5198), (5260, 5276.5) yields 1.12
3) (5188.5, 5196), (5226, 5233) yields 1.24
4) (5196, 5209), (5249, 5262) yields 1.03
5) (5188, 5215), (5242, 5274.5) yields 1.05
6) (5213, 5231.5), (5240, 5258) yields 0.93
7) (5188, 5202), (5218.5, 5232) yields 1.18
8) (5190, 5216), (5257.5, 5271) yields 1.07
